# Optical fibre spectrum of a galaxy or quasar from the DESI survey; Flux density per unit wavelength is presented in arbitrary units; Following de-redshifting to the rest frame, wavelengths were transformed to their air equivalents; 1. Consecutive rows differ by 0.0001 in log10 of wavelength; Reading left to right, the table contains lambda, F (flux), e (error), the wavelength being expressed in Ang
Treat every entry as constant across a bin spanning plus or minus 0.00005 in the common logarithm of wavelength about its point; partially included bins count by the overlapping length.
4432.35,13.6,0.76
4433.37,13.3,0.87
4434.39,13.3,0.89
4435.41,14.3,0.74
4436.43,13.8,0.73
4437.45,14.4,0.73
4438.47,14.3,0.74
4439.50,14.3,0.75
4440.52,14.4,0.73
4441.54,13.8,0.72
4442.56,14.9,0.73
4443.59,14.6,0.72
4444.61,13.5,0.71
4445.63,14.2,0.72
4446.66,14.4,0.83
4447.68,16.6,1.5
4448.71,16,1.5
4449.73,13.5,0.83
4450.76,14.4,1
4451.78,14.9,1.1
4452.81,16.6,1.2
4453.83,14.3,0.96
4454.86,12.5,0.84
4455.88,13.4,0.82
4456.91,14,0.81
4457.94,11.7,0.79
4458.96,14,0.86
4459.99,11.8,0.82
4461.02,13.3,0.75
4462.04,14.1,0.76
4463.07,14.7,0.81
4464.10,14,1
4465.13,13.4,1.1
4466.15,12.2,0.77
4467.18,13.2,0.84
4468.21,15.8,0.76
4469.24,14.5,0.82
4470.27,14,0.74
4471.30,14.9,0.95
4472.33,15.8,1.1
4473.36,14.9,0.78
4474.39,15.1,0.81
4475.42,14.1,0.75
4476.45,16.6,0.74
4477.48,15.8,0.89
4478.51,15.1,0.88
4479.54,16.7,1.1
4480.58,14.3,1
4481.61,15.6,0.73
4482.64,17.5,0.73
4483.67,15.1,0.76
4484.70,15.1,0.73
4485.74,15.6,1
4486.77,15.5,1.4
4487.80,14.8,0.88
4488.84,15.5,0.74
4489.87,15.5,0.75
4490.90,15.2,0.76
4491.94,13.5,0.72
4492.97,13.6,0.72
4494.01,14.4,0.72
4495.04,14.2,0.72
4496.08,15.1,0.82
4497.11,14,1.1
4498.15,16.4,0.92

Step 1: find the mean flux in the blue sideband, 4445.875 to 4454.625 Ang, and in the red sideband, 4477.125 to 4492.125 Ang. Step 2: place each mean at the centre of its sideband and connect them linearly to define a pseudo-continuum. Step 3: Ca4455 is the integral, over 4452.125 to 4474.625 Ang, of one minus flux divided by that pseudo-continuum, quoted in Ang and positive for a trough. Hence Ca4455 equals 1.69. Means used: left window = 15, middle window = 14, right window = 15.4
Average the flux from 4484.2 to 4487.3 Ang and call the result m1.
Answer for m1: 15.4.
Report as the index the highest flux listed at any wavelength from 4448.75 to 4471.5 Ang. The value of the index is 16.6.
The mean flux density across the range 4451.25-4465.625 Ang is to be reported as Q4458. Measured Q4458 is 13.8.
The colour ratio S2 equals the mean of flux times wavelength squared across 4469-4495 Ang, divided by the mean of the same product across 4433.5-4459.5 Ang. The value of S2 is 1.1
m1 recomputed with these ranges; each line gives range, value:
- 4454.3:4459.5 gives 13.1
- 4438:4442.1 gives 14.2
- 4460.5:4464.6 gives 14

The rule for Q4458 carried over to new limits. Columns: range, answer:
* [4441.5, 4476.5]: 14.3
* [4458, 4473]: 13.9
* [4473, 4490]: 15.5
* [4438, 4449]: 14.6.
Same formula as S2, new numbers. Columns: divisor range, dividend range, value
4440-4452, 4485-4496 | 1.03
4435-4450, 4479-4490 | 1.09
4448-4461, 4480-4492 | 1.12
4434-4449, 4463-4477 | 1.02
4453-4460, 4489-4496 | 1.10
